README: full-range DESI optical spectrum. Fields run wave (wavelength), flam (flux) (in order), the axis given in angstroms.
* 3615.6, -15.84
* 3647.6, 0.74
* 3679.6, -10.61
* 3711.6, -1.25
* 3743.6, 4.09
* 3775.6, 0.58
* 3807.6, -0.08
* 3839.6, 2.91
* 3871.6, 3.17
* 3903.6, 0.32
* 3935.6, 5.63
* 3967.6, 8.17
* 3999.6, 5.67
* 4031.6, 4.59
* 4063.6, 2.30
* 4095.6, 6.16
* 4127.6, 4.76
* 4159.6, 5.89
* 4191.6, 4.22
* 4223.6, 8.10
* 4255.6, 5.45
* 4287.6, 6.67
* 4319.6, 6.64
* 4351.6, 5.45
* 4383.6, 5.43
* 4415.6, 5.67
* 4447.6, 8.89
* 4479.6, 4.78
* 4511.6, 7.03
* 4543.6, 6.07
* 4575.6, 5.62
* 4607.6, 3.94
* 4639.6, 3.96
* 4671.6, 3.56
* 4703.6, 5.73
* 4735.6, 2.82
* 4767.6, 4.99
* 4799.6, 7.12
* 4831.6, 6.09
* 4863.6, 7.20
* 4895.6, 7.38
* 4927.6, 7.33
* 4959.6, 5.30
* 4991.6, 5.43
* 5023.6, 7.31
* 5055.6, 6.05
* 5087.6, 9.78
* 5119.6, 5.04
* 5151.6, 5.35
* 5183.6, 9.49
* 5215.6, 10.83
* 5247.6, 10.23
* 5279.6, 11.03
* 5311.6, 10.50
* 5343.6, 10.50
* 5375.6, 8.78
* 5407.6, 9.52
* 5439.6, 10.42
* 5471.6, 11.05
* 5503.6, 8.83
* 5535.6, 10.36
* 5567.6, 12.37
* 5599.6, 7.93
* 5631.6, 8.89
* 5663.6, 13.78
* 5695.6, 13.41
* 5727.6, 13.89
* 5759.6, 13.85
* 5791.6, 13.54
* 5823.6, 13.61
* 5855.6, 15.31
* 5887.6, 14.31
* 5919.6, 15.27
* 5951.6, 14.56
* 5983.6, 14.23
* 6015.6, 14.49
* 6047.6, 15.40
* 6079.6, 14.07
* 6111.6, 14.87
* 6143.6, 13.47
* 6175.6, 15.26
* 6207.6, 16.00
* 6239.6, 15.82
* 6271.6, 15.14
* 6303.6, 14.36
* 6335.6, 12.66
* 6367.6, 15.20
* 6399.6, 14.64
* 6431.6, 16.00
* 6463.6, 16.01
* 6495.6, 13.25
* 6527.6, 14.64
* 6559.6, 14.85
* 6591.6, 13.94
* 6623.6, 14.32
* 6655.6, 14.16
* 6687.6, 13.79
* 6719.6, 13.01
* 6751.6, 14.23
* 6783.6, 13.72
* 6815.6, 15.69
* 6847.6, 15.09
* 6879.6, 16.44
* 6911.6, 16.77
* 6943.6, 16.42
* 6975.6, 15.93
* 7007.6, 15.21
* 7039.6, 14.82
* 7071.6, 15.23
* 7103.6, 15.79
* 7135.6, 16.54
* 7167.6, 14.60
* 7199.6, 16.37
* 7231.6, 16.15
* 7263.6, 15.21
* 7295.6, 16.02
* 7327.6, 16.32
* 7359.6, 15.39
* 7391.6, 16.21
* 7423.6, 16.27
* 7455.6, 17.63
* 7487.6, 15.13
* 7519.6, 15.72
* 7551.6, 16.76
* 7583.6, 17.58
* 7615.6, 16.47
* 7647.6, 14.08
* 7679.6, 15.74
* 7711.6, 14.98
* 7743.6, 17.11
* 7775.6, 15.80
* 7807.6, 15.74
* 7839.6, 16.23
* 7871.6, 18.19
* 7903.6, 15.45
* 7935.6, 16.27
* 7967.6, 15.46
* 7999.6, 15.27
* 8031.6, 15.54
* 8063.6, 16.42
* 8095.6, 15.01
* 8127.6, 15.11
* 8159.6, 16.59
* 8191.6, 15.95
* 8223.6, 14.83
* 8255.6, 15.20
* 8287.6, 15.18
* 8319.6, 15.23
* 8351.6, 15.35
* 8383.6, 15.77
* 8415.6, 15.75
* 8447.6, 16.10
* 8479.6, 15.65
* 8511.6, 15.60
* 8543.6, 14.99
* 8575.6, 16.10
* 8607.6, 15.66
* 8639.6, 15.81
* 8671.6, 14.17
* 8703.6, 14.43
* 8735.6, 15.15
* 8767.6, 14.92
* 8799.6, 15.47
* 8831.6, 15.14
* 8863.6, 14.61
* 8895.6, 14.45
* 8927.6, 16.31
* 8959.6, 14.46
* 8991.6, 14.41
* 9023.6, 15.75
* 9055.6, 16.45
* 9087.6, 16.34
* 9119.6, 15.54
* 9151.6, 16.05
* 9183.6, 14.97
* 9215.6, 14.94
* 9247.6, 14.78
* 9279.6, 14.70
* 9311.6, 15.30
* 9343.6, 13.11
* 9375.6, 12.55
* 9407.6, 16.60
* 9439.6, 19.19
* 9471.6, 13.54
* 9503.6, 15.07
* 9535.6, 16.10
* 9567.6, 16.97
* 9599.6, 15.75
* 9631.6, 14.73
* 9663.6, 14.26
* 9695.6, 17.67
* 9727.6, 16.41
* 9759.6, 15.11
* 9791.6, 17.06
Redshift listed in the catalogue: 0.299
